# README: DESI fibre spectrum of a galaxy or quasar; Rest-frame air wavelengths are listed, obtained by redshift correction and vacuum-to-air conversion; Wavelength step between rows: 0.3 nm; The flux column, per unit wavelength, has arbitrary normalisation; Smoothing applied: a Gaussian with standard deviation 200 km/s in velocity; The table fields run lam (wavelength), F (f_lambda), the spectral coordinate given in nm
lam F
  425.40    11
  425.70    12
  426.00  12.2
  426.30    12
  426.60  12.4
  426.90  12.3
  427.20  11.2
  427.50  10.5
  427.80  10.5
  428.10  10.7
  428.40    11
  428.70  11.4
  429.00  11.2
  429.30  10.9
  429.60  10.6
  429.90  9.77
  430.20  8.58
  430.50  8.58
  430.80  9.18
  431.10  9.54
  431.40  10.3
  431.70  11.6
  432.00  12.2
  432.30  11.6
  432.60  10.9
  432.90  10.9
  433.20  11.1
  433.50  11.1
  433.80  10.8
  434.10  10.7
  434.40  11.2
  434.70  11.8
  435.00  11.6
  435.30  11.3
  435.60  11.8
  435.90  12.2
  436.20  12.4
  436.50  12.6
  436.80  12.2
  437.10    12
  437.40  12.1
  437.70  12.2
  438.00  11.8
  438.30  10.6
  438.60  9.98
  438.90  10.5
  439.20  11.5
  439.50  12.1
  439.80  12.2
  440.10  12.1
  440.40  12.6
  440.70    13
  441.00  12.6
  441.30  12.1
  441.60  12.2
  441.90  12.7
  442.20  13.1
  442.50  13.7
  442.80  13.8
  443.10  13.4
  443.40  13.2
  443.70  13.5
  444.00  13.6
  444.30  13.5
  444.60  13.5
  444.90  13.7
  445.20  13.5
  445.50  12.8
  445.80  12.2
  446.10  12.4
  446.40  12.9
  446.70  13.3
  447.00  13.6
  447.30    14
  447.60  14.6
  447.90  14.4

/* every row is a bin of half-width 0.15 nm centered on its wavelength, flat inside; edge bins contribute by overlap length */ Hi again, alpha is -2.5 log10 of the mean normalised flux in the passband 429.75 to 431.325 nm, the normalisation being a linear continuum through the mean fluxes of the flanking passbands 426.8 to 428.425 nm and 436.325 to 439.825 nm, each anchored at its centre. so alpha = 0.21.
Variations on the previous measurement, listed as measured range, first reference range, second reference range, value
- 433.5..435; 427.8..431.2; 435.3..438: 0.03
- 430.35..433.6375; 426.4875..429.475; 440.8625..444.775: 0.11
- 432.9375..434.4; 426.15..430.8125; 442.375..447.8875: 0.06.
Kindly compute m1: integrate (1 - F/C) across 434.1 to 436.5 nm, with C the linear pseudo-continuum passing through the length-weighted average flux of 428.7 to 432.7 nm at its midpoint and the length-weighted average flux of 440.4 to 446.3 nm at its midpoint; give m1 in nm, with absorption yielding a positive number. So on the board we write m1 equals -0.08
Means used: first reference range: 10.4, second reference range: 13.1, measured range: 11.7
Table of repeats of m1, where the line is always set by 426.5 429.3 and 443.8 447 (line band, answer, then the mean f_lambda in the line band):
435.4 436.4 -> -0.001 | 12.1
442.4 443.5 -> -0.055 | 13.5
